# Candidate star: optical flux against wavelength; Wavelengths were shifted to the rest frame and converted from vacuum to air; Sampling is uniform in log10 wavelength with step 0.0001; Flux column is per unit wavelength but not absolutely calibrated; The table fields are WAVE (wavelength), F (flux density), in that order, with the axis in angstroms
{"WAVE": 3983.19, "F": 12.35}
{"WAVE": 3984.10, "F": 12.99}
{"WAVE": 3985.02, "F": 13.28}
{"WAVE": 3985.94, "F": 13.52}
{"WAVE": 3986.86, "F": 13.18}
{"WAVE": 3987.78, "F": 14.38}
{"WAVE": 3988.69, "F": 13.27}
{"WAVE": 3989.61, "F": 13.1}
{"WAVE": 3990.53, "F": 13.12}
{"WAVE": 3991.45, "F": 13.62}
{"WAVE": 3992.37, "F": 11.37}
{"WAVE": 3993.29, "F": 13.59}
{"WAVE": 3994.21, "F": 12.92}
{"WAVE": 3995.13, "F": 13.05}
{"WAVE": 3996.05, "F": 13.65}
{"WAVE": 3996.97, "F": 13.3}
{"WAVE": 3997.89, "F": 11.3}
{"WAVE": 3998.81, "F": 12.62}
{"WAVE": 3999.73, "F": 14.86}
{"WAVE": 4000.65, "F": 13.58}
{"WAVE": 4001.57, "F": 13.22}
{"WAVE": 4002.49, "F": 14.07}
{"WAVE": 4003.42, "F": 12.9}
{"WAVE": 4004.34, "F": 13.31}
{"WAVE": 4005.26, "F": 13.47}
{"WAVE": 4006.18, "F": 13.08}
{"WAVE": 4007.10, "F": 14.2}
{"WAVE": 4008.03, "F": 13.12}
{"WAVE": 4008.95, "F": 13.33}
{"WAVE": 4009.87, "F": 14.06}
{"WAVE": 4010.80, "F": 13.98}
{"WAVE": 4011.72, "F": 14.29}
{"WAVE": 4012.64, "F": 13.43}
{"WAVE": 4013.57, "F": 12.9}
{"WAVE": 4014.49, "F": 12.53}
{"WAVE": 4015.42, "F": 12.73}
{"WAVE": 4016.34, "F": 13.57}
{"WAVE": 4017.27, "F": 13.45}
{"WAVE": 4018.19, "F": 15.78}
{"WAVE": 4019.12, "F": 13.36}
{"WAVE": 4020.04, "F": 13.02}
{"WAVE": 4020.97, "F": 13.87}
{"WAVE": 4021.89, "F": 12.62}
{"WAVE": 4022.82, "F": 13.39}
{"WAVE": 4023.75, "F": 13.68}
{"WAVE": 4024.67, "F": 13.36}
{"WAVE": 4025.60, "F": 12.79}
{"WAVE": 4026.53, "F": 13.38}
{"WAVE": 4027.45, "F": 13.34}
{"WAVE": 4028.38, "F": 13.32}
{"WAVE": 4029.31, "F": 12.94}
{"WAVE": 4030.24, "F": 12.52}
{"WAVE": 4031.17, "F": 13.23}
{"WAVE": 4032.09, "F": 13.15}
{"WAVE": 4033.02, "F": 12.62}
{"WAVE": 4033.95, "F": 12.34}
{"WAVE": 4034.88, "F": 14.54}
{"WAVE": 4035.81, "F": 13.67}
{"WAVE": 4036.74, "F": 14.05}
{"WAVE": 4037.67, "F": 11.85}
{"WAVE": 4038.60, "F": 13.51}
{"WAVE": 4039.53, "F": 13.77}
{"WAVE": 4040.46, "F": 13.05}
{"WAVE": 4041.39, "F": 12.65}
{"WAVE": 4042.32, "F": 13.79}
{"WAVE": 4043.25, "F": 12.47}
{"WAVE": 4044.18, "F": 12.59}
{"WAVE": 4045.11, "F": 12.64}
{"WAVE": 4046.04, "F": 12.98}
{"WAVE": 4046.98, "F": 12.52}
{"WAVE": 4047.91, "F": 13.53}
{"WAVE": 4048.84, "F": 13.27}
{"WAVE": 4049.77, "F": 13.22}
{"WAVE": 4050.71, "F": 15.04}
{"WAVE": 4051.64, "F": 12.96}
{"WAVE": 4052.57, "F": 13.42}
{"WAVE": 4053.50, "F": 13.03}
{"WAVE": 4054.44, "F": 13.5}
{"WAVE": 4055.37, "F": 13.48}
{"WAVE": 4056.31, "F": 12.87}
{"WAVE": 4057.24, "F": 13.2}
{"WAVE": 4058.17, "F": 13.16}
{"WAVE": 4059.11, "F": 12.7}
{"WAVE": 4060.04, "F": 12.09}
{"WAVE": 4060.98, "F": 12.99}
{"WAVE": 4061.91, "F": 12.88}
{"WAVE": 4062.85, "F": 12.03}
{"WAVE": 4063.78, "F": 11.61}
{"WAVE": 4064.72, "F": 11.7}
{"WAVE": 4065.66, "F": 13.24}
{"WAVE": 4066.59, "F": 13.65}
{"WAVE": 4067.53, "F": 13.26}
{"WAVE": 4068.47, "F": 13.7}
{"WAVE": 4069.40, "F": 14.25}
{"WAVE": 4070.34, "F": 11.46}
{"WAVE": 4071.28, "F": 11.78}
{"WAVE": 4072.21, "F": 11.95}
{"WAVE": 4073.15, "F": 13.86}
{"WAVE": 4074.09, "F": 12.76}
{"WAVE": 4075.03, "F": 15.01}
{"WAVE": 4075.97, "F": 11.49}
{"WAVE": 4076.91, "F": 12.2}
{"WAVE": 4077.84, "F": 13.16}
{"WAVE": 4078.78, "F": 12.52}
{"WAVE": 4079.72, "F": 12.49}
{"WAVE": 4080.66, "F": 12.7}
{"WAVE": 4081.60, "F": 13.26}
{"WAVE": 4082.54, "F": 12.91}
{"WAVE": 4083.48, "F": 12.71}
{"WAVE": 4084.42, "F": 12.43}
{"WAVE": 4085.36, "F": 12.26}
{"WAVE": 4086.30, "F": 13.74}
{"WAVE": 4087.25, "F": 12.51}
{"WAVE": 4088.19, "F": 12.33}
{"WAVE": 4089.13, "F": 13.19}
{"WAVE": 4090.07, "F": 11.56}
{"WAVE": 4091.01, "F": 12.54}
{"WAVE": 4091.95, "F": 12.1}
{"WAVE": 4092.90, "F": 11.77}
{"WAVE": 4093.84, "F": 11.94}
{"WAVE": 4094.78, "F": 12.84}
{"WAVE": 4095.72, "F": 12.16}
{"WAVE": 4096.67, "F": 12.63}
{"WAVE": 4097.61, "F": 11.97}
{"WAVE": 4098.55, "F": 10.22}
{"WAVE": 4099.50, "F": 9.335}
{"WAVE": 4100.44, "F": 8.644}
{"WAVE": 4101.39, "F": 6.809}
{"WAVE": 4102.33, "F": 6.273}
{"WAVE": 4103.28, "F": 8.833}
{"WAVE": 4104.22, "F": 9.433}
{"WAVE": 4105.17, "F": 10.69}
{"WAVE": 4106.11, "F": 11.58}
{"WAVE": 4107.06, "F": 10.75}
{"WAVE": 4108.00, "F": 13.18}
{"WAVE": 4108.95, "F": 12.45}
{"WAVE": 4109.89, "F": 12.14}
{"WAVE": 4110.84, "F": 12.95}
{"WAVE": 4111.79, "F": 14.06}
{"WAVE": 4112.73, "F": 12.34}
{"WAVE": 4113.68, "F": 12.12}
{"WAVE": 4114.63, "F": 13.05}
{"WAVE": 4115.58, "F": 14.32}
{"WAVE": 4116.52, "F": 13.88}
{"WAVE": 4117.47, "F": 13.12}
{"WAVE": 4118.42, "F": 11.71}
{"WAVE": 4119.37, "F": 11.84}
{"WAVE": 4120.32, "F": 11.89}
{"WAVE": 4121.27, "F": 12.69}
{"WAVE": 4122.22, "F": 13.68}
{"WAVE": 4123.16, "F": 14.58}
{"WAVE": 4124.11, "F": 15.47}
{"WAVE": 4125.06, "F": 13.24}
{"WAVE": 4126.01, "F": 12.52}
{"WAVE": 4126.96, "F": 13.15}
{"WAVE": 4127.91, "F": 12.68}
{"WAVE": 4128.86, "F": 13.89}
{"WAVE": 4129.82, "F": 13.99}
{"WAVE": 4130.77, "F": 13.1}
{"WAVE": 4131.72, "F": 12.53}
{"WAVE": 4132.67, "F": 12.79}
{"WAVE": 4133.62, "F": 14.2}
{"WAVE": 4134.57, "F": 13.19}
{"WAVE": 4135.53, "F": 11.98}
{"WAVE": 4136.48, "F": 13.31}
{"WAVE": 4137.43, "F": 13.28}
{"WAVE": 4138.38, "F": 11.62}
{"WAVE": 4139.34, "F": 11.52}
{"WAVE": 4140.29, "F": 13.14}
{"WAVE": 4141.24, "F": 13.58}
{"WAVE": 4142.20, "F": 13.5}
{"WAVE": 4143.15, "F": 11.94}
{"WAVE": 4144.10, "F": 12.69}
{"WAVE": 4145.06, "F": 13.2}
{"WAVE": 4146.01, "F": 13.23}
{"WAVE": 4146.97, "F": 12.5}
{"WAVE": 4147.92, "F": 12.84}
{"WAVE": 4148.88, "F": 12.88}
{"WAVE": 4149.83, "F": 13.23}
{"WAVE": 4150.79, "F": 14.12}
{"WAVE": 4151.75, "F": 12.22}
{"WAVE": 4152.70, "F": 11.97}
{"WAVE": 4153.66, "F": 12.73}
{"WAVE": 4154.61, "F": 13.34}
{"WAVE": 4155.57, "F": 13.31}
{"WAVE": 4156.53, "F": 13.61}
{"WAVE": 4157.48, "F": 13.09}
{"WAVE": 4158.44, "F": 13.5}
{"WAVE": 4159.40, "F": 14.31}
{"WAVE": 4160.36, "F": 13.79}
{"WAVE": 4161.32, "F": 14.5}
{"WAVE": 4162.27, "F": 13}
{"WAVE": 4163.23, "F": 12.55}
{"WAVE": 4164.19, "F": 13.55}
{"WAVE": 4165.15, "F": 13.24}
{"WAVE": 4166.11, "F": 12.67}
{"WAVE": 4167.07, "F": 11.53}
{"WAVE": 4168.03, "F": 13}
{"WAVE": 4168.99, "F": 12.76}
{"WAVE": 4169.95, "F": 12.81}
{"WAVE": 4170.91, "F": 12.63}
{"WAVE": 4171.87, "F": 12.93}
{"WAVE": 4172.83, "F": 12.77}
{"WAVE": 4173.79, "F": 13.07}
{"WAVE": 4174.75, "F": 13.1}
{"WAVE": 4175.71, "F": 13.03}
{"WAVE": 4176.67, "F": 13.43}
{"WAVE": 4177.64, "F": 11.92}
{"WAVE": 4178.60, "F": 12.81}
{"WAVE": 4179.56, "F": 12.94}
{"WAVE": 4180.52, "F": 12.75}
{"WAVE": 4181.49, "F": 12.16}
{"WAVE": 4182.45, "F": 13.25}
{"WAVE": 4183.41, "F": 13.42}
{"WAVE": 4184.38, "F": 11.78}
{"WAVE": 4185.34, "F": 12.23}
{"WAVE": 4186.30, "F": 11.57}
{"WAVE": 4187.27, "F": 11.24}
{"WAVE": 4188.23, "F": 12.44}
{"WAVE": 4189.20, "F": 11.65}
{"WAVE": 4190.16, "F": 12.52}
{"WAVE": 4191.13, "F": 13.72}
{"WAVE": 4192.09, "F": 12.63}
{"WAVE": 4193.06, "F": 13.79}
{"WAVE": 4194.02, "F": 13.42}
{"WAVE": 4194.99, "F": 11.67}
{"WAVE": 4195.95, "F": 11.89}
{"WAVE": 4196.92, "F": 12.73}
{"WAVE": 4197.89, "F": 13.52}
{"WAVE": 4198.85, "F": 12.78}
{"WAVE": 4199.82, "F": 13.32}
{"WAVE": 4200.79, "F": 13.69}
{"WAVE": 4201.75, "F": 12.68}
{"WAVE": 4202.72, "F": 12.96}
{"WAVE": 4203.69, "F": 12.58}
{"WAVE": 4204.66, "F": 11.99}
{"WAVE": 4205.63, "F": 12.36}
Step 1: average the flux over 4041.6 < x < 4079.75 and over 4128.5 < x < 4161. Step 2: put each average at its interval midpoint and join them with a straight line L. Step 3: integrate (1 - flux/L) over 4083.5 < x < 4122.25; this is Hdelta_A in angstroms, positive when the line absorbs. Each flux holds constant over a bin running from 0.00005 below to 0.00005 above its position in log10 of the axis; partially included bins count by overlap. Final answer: 3.6 angstroms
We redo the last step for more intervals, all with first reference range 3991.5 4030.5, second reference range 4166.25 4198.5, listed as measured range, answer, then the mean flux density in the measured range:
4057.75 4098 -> 1.3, 12.6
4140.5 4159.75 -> -0.5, 13.1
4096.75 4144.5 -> 2.4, 12.2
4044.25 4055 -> -0.1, 13.3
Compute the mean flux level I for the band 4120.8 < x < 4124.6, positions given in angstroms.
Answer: 14.1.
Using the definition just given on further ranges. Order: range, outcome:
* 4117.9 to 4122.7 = 12.4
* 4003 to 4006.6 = 13.2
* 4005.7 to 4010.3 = 13.6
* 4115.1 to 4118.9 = 13.3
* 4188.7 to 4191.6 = 12.6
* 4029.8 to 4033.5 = 12.9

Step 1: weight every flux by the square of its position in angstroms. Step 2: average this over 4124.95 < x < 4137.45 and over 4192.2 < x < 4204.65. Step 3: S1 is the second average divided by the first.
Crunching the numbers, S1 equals 1.01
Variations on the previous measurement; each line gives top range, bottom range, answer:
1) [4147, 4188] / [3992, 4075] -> 1.04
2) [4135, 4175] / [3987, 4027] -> 1.04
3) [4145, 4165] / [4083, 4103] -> 1.20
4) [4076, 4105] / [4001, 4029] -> 0.89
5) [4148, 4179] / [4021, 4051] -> 1.05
